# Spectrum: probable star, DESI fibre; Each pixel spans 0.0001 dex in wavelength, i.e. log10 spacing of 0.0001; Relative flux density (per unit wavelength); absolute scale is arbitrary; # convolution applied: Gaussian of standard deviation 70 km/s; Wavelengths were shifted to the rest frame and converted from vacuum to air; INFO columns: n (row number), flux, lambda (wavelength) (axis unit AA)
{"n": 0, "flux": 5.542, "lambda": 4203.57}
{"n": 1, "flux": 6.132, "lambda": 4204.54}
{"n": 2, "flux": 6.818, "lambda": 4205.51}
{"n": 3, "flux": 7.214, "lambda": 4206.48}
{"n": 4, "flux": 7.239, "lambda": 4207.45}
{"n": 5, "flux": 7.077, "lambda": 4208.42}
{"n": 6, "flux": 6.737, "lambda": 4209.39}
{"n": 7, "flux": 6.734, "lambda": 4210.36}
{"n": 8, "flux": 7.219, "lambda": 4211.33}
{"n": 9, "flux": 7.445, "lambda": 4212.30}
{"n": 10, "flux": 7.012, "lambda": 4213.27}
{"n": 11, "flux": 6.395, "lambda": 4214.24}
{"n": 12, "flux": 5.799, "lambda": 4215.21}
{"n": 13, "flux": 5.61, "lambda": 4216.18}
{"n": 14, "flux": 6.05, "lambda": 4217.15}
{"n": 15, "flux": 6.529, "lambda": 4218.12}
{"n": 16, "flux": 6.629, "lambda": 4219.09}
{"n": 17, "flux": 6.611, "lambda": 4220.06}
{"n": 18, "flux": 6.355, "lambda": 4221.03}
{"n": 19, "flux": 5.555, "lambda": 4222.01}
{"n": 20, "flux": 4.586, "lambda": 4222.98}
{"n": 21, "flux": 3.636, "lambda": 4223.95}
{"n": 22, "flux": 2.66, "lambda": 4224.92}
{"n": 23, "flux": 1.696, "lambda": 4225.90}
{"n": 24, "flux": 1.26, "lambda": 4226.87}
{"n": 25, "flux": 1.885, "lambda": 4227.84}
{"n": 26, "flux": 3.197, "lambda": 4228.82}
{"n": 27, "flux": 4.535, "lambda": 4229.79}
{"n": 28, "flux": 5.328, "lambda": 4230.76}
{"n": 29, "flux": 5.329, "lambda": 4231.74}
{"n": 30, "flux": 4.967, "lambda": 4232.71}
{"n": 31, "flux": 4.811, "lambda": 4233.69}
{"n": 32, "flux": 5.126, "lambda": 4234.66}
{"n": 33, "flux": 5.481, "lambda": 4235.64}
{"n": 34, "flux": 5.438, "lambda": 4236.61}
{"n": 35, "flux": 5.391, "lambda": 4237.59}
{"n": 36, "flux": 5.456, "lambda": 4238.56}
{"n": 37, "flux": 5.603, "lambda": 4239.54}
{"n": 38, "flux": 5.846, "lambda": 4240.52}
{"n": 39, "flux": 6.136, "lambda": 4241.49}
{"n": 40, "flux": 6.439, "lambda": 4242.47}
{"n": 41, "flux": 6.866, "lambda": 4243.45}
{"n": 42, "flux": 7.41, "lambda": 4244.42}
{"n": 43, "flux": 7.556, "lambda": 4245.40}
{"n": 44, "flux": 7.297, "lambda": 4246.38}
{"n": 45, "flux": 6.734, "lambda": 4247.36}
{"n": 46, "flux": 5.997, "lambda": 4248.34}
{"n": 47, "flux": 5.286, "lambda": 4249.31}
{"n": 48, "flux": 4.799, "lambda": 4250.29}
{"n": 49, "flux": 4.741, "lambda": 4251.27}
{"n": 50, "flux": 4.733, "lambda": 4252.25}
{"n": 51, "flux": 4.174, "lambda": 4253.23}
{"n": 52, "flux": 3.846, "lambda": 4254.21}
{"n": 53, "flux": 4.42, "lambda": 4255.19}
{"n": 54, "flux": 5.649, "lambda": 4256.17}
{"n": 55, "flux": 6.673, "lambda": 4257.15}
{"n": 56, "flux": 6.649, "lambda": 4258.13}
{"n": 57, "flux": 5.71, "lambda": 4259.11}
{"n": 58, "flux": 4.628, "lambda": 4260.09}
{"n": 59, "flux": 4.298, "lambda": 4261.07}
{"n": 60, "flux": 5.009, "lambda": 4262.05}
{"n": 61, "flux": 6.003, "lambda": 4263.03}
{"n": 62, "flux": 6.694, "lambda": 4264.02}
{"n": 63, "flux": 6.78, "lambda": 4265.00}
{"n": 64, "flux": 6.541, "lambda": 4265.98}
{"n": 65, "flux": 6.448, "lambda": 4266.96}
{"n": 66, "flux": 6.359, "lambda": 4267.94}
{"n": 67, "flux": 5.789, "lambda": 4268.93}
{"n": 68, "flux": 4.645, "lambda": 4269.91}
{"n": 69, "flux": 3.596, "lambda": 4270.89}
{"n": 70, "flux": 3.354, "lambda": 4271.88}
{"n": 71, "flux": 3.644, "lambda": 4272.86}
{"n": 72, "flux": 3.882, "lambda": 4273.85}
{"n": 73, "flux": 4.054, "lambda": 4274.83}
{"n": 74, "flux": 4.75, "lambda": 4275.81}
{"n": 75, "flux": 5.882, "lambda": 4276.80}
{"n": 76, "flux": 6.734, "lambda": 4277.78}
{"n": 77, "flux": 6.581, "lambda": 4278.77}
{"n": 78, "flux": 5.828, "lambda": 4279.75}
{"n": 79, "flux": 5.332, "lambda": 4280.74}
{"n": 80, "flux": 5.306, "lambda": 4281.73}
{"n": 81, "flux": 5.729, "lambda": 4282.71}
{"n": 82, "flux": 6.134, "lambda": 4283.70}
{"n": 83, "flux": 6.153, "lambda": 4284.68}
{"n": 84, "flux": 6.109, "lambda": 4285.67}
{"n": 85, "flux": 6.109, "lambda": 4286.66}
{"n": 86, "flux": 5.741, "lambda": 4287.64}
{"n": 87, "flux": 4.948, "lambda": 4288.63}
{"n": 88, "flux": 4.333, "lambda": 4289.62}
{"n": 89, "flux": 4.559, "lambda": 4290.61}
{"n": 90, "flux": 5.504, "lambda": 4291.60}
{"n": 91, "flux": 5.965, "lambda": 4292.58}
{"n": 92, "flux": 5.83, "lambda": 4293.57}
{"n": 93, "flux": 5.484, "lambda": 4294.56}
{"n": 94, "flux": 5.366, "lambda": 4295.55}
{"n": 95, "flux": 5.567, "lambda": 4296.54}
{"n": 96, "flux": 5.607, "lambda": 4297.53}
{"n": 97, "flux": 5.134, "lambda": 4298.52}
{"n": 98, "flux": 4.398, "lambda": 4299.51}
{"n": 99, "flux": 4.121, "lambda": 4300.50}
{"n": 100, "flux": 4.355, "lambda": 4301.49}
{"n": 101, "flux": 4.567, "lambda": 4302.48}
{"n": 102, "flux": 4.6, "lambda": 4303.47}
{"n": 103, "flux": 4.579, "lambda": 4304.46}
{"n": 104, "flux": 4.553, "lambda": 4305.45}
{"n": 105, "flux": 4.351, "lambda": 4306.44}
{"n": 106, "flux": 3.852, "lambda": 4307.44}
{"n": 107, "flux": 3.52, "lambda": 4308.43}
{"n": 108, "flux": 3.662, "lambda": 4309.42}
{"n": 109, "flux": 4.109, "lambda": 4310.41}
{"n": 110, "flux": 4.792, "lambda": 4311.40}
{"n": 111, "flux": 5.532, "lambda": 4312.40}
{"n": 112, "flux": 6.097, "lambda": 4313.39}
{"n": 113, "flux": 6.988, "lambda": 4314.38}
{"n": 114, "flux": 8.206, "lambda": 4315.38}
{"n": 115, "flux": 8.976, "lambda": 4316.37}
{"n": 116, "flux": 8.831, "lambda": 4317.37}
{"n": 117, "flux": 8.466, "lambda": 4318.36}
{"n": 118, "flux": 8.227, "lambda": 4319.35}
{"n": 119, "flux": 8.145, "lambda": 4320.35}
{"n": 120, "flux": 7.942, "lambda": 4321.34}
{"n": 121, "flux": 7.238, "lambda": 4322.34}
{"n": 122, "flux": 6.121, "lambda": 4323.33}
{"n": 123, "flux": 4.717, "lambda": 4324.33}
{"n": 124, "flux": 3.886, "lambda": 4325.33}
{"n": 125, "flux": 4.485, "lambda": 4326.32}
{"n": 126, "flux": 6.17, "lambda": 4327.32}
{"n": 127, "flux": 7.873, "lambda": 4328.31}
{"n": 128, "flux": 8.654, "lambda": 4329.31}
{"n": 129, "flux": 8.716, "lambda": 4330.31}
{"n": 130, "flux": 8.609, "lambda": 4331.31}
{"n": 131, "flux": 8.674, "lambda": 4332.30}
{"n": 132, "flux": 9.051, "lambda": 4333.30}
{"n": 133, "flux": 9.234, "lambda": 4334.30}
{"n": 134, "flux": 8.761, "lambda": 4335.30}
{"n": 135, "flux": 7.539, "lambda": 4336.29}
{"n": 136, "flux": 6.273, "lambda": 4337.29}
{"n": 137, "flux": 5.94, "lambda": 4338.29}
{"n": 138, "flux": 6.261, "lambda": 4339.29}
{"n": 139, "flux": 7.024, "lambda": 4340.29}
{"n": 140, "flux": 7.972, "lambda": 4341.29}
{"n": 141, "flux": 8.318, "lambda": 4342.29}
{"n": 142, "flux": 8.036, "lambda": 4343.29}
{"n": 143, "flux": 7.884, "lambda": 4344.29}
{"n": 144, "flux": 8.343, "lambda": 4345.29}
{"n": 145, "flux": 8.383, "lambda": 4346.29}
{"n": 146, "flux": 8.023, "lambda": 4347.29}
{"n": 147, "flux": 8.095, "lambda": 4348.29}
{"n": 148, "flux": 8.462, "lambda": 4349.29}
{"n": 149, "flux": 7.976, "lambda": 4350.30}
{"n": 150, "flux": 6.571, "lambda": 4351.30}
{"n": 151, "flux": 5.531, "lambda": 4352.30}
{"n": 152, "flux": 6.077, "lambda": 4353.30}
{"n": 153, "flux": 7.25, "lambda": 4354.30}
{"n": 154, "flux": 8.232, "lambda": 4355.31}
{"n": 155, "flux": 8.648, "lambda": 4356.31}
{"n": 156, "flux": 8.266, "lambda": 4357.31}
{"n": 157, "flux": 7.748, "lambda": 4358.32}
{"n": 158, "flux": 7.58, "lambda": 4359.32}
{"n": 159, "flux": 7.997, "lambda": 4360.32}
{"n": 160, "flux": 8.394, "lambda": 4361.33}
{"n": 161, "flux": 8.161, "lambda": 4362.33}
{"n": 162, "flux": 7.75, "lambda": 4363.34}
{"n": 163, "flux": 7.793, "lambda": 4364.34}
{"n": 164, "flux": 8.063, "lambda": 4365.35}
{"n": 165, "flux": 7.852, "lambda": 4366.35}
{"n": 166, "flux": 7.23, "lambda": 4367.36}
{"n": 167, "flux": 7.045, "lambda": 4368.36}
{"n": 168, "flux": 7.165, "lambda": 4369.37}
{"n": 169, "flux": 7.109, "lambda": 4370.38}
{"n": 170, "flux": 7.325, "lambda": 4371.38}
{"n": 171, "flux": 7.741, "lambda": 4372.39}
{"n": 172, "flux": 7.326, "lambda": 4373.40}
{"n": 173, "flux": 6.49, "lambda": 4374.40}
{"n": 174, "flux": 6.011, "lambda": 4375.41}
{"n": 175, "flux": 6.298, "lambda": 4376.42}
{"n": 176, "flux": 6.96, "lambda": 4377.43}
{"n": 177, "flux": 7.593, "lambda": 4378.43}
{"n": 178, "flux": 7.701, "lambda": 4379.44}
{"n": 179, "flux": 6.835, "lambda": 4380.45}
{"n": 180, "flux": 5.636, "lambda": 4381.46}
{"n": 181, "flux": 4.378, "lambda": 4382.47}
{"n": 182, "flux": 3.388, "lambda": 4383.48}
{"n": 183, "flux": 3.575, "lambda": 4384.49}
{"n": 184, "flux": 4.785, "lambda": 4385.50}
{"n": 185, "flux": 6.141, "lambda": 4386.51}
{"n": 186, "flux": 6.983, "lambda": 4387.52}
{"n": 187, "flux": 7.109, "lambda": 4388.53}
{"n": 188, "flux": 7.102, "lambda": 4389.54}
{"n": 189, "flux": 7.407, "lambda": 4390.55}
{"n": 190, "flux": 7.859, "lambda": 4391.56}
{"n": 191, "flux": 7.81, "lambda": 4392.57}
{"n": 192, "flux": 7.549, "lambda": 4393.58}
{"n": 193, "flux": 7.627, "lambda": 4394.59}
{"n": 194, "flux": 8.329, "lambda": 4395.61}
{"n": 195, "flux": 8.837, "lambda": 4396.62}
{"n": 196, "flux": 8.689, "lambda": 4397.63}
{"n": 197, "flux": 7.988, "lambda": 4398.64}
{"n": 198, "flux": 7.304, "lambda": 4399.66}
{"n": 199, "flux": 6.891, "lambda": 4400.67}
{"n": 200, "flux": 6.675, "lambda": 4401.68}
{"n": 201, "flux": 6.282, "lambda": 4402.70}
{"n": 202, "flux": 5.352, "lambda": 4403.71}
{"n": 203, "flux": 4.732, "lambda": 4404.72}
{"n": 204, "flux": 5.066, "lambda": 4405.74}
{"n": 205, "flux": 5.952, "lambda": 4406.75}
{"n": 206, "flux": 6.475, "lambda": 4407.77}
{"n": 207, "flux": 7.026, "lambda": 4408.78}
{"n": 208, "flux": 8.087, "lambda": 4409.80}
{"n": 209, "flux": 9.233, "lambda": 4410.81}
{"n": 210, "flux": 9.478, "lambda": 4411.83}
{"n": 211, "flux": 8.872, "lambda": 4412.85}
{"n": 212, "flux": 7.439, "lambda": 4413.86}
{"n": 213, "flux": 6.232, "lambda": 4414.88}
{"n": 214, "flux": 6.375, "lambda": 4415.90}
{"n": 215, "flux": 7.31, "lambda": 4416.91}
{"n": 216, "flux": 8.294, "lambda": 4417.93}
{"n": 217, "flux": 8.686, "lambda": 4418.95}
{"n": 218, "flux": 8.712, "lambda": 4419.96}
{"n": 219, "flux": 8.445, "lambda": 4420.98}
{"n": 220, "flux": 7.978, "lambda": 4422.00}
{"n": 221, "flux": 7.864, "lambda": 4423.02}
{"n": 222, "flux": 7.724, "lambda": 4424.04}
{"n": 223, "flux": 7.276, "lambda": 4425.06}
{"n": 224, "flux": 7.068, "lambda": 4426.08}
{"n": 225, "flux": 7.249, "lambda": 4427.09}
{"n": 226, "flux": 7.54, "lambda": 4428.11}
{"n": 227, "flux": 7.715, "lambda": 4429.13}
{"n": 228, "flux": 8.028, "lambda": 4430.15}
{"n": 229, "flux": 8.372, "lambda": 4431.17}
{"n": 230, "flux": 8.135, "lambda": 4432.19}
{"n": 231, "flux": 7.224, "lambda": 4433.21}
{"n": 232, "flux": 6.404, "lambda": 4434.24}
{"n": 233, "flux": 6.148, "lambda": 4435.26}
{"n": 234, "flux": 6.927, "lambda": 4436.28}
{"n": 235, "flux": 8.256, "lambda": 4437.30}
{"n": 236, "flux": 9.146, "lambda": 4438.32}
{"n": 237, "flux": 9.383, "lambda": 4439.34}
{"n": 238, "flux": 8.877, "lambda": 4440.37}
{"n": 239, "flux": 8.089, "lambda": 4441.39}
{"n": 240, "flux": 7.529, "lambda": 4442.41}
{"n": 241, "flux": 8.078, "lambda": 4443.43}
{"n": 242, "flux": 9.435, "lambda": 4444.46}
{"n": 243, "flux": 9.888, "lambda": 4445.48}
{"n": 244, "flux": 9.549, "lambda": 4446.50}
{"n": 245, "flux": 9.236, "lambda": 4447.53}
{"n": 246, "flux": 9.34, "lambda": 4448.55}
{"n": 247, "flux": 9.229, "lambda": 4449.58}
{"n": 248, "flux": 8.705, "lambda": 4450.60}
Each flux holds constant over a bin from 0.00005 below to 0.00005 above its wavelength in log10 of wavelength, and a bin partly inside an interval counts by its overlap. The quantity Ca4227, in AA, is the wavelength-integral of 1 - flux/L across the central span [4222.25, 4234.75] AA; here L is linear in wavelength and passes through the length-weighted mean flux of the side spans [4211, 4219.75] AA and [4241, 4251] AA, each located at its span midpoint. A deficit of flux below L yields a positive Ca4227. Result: 5.2 AA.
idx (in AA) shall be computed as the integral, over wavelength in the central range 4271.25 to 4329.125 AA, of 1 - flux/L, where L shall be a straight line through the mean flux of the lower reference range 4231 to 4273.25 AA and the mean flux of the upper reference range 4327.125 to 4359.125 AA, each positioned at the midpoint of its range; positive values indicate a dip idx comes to 9.9 AA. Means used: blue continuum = 5.55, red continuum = 7.78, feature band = 5.58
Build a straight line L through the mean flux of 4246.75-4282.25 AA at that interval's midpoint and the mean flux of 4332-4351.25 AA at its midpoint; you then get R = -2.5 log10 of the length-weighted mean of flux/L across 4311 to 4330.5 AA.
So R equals 0.029 mag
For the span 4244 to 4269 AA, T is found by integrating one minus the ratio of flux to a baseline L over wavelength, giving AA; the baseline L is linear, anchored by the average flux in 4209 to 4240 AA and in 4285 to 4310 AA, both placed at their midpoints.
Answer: -3.4 AA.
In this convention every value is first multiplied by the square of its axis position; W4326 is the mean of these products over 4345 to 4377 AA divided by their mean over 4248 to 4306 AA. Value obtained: 1.49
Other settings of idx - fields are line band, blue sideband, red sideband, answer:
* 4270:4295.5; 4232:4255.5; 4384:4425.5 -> 3.2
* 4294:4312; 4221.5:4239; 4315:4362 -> 5.2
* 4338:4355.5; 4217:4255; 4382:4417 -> -3.2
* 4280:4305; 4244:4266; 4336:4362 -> 4.5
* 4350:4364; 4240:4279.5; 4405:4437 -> -1.7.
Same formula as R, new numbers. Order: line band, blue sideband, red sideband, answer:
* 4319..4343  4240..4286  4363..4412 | -0.160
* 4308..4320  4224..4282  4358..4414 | -0.073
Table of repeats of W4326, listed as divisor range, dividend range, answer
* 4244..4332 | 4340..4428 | 1.33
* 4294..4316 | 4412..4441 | 1.65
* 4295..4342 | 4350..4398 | 1.15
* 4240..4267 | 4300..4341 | 1.14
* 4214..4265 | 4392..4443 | 1.55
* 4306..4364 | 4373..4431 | 1.02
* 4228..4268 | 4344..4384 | 1.37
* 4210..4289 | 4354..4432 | 1.43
